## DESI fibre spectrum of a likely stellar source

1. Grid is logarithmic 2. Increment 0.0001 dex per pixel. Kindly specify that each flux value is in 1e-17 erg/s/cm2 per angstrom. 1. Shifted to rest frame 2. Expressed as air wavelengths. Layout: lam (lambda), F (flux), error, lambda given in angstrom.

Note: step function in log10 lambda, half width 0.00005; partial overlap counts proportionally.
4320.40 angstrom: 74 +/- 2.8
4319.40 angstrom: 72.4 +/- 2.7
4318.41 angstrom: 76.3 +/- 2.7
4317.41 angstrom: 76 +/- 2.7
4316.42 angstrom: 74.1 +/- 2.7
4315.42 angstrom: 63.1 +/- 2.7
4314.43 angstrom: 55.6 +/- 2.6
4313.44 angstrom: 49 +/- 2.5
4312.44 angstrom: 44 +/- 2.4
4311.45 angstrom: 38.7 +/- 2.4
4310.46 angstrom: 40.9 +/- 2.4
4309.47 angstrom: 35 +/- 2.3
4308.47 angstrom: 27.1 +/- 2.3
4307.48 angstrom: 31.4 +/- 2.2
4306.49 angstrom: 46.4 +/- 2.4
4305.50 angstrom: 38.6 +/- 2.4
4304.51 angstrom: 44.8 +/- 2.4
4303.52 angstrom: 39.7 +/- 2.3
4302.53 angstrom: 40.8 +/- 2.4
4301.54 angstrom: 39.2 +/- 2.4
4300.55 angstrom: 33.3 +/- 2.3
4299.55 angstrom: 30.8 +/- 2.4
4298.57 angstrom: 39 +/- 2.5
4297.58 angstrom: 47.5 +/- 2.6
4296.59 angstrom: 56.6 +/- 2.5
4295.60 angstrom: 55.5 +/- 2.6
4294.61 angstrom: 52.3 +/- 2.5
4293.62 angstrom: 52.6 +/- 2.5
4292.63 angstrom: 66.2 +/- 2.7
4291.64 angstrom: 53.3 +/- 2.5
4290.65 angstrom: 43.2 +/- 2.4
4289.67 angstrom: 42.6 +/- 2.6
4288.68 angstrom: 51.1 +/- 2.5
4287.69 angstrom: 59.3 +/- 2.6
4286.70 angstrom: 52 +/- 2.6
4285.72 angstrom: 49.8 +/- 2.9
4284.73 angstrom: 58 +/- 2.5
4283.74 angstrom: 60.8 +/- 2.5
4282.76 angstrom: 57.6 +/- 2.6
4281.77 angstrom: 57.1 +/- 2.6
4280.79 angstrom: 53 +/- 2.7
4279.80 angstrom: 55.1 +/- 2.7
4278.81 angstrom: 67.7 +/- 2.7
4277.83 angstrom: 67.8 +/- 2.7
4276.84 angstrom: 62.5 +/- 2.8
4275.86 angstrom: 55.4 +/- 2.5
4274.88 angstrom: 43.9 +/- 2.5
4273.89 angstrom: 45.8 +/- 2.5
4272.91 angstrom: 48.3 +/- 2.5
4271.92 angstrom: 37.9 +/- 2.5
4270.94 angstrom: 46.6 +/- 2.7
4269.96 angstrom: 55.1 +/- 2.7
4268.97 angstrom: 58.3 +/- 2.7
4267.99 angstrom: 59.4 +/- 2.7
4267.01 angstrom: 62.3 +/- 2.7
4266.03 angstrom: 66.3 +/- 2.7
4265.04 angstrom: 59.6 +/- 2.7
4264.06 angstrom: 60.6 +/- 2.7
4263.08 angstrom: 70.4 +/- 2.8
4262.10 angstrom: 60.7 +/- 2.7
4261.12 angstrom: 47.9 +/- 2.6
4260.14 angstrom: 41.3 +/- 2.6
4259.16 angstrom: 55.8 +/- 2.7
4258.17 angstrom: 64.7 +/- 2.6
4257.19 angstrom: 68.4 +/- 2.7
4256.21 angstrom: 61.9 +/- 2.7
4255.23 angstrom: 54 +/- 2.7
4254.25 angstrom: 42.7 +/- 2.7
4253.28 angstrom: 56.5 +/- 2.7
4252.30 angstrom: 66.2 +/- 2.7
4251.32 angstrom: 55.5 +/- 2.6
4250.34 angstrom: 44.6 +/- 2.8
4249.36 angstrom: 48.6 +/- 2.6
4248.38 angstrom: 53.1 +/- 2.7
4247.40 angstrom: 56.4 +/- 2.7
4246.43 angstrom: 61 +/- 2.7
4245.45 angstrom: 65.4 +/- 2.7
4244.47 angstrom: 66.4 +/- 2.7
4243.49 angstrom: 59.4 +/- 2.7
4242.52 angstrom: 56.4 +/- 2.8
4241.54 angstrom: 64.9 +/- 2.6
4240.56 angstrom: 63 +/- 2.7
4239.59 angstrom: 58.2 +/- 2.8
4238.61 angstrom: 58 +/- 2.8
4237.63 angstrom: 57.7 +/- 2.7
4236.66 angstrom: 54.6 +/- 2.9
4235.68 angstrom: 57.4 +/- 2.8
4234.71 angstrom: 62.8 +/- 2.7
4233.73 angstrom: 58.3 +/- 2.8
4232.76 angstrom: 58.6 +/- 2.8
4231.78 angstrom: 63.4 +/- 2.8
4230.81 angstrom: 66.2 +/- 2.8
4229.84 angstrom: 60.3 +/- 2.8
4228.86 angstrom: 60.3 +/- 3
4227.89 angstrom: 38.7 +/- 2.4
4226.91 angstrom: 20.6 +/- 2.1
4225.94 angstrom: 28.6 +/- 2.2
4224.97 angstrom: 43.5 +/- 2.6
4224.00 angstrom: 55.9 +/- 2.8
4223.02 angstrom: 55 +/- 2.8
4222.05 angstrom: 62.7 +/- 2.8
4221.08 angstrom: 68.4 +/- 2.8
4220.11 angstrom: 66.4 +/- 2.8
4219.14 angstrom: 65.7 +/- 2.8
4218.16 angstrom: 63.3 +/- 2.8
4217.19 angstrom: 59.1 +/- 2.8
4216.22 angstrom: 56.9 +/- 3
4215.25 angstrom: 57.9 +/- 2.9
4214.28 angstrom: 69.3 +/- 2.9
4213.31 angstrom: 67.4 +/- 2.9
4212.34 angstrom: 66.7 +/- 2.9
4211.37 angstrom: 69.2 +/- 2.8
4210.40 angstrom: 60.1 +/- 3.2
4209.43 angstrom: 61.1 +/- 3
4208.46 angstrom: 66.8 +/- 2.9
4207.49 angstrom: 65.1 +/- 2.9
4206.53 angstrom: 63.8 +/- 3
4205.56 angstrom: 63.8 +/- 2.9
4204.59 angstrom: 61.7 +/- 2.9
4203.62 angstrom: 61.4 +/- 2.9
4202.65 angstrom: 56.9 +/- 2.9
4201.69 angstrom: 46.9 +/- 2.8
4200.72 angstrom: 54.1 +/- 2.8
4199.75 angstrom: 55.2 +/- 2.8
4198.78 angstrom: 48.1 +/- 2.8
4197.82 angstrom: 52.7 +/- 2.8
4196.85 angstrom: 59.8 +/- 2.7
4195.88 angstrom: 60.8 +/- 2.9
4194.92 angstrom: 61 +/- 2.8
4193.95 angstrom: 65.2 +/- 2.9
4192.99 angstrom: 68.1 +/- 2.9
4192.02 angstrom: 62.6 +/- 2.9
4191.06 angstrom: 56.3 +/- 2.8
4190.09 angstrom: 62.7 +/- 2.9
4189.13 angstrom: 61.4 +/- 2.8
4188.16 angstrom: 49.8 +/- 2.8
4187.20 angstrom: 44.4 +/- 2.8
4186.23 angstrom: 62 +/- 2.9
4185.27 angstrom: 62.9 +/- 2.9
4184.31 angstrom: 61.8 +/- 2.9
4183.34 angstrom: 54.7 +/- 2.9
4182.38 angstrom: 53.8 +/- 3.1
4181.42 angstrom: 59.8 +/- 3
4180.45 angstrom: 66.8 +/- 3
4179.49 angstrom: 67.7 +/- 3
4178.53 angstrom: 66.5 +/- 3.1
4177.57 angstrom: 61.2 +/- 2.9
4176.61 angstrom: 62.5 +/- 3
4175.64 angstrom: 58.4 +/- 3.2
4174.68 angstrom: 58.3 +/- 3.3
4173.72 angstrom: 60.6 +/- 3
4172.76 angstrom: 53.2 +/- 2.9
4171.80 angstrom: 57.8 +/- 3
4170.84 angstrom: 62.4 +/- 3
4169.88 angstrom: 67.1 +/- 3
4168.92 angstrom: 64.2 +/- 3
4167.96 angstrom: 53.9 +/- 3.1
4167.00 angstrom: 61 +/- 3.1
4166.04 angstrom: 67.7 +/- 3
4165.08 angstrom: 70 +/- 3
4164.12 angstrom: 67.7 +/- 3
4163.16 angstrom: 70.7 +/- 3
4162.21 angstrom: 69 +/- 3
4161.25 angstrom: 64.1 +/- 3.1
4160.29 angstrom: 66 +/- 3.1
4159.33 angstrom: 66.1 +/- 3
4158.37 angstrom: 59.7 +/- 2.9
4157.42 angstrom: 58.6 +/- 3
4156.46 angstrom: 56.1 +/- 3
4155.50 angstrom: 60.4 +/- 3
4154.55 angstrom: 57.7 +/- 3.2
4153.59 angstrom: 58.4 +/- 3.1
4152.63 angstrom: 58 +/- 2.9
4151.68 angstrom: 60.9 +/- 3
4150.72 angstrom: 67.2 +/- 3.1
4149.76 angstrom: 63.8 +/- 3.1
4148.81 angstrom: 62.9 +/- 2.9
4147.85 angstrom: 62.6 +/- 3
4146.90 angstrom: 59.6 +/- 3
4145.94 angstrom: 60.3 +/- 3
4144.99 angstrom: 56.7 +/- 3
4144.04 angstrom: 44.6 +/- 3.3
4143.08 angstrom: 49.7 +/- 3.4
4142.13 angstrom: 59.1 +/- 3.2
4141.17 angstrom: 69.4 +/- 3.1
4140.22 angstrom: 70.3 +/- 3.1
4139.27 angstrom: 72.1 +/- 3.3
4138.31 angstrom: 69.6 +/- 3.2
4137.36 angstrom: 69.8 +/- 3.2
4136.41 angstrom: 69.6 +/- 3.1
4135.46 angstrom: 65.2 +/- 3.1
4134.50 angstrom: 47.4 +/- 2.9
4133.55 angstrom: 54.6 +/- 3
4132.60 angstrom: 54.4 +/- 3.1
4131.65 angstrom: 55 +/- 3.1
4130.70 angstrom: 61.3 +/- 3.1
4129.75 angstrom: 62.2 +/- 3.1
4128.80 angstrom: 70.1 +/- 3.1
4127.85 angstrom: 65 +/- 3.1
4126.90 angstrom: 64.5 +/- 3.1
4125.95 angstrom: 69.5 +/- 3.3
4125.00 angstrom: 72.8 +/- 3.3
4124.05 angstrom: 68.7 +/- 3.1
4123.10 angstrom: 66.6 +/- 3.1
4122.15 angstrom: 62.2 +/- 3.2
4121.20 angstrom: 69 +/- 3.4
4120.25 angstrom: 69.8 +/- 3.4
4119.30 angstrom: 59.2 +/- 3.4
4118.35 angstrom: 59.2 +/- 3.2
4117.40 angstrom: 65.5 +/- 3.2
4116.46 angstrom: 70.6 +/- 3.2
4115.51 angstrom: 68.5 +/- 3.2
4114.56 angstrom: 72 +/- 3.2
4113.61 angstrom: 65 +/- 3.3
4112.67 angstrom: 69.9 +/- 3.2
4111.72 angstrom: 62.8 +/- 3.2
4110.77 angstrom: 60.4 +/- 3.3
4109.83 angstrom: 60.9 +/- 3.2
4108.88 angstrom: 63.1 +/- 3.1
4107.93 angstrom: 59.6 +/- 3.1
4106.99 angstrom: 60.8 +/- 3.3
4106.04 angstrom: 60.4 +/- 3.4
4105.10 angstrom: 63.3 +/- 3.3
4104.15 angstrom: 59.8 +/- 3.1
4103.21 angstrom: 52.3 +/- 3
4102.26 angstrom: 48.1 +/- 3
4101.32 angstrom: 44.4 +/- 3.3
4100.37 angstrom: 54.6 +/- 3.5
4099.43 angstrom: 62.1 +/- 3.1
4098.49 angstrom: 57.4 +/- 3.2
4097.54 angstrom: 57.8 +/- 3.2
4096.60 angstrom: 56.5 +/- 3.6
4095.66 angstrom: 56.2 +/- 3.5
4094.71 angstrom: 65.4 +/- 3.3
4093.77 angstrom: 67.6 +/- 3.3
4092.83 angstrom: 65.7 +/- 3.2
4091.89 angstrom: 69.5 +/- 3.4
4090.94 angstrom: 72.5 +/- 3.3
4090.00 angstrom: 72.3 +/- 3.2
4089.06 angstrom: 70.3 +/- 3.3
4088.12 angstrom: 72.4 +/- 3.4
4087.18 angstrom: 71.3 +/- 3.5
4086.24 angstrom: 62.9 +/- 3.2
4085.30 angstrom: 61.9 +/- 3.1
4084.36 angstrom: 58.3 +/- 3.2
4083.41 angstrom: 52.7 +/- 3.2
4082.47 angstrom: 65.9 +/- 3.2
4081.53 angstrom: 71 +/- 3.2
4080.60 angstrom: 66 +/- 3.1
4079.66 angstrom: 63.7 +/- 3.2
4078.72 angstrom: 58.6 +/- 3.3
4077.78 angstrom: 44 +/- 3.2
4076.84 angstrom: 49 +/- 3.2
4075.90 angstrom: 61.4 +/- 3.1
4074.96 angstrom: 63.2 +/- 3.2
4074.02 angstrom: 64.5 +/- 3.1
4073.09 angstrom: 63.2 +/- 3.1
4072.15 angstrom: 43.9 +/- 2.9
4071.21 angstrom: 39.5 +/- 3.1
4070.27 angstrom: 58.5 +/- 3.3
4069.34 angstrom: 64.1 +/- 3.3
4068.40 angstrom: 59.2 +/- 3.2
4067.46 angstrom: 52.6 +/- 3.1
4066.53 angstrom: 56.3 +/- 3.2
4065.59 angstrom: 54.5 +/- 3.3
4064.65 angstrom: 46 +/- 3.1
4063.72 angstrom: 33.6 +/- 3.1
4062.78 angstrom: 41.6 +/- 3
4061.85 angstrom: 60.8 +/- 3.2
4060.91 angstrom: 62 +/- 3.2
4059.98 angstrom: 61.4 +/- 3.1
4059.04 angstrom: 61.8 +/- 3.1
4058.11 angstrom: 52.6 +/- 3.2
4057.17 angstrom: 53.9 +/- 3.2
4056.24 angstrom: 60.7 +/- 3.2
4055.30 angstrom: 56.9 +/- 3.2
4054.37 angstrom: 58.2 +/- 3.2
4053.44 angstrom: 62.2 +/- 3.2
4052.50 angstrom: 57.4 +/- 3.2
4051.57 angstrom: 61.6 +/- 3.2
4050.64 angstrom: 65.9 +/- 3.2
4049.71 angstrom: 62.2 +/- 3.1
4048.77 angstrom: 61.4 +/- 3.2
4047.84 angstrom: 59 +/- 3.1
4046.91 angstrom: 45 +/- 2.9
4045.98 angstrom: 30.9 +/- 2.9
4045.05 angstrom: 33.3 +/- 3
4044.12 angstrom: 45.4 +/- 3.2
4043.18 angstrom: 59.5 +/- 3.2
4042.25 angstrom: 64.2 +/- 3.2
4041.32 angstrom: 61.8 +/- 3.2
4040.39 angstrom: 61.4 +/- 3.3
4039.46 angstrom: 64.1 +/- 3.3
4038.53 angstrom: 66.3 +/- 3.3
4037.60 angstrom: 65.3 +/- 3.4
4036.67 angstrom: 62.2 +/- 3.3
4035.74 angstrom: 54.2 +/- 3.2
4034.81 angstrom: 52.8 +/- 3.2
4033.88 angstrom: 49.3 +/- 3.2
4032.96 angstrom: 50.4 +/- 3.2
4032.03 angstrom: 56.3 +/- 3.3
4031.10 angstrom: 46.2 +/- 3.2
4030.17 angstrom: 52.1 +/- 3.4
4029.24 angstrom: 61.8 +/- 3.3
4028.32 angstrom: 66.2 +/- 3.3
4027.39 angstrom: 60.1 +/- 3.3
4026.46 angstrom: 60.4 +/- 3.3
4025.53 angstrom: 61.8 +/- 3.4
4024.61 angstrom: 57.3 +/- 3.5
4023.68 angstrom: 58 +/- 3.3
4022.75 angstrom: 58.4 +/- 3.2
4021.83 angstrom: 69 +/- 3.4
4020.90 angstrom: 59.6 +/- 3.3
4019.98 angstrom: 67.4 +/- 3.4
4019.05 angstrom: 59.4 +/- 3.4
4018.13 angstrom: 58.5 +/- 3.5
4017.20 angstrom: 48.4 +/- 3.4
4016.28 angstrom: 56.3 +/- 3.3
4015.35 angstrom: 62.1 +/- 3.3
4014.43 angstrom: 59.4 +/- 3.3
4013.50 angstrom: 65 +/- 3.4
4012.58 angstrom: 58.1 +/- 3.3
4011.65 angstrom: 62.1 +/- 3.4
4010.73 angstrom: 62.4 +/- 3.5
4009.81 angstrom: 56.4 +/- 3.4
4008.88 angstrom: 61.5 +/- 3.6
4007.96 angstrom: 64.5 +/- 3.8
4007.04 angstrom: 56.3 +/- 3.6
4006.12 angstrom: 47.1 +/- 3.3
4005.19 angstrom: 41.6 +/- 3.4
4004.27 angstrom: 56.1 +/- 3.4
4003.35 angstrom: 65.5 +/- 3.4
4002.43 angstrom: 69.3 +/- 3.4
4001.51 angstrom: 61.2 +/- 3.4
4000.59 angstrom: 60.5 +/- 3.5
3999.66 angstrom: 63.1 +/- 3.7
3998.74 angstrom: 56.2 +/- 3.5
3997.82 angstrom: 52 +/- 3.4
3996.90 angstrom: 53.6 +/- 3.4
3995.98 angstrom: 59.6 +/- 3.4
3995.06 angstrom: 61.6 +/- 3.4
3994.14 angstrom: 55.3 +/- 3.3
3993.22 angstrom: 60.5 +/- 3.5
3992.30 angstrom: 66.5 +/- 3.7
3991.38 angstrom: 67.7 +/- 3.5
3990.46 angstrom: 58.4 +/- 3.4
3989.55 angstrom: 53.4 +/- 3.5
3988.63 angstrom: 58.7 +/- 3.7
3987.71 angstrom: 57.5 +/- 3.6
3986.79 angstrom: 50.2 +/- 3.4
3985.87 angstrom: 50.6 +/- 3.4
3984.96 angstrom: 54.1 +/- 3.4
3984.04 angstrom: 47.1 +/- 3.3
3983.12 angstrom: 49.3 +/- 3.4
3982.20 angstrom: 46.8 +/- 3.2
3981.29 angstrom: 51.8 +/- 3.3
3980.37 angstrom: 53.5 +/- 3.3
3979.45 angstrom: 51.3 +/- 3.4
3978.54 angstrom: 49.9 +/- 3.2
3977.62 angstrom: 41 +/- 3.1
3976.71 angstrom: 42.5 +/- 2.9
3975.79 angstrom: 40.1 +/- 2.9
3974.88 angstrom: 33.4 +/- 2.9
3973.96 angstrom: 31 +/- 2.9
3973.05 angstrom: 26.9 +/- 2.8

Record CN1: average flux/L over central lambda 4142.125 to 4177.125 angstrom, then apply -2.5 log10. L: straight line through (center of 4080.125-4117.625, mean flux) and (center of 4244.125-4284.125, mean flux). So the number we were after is -0.01 mag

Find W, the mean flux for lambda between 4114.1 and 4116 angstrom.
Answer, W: 70.1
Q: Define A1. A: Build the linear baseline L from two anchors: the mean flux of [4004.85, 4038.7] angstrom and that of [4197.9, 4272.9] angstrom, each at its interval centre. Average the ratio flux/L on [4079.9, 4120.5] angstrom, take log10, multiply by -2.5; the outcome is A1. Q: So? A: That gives -0.088 mag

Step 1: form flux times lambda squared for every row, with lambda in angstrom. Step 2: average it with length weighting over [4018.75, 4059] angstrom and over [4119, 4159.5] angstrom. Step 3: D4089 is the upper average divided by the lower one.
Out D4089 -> 1.14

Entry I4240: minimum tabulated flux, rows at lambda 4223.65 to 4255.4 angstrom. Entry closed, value 20.6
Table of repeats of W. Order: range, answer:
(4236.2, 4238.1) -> 56.3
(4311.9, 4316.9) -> 56.9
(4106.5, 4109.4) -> 61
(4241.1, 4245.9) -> 62.4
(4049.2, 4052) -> 63.2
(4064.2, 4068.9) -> 53.7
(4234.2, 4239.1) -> 58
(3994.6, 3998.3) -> 56.7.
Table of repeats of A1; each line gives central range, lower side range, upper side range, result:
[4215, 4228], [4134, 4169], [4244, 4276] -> 0.09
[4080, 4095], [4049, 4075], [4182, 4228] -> -0.18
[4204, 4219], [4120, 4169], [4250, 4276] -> -0.09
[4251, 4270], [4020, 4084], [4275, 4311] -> -0.17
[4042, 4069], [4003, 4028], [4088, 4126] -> 0.12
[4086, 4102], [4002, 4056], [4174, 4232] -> -0.09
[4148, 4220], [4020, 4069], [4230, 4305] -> -0.11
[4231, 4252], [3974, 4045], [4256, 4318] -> -0.11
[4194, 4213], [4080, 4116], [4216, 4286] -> -0.03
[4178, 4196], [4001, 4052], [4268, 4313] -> -0.16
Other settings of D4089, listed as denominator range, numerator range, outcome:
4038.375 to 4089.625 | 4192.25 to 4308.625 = 1.05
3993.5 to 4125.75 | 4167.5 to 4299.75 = 1.05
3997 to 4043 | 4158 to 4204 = 1.11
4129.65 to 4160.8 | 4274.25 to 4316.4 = 0.87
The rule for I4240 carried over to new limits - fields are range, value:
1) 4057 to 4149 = 33.6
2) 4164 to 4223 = 44.4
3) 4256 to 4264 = 41.3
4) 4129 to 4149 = 44.6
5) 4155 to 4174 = 53.2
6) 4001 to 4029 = 41.6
